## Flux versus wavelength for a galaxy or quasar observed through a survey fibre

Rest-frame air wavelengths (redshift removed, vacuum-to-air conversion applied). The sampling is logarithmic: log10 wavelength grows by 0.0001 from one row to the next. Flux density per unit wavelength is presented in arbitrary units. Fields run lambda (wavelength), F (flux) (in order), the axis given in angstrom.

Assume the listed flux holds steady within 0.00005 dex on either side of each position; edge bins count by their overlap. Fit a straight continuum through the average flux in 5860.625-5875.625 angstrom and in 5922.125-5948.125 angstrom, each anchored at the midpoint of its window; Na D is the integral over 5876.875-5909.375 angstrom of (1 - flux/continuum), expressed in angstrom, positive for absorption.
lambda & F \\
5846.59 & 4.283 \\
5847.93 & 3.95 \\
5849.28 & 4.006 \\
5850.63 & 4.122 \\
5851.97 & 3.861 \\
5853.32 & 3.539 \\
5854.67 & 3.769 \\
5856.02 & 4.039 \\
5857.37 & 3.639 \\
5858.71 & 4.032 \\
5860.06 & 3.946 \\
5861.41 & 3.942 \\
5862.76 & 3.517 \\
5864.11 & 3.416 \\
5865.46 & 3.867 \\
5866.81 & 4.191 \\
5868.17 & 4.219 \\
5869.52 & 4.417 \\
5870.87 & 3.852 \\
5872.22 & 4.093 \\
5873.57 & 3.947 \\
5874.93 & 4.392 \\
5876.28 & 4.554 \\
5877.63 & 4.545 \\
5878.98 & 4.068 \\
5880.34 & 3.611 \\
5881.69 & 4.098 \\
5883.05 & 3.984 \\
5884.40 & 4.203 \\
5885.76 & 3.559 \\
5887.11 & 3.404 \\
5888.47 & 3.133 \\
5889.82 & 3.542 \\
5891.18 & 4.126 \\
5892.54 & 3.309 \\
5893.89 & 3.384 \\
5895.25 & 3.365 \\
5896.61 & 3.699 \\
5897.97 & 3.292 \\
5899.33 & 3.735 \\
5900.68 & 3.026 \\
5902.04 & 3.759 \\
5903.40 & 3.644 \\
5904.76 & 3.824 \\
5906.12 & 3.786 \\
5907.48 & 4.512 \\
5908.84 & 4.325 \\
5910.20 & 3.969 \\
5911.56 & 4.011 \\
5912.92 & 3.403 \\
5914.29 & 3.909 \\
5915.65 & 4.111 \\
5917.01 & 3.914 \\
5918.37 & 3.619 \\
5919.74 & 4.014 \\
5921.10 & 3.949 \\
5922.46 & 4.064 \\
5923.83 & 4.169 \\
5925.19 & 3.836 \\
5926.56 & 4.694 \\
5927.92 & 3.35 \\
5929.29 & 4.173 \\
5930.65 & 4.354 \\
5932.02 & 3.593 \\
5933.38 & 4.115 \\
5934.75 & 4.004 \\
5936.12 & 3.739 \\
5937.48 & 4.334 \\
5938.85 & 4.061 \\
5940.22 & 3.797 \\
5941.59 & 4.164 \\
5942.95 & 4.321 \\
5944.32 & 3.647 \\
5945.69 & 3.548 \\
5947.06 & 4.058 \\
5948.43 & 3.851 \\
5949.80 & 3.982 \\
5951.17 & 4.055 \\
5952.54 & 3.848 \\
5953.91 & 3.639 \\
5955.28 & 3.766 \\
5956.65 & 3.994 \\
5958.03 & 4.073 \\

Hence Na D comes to 1.98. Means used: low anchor 3.99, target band 3.75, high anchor 4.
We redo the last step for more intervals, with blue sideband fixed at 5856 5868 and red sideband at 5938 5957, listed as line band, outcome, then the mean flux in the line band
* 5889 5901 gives 1.1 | 3.51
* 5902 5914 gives -0.1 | 3.92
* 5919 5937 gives -0.5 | 4.01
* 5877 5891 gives 0.1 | 3.82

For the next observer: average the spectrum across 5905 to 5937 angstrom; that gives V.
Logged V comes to 3.98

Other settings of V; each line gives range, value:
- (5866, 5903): 3.83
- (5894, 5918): 3.77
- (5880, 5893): 3.71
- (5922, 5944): 4.04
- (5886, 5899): 3.48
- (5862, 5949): 3.89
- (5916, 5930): 3.98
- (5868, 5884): 4.15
